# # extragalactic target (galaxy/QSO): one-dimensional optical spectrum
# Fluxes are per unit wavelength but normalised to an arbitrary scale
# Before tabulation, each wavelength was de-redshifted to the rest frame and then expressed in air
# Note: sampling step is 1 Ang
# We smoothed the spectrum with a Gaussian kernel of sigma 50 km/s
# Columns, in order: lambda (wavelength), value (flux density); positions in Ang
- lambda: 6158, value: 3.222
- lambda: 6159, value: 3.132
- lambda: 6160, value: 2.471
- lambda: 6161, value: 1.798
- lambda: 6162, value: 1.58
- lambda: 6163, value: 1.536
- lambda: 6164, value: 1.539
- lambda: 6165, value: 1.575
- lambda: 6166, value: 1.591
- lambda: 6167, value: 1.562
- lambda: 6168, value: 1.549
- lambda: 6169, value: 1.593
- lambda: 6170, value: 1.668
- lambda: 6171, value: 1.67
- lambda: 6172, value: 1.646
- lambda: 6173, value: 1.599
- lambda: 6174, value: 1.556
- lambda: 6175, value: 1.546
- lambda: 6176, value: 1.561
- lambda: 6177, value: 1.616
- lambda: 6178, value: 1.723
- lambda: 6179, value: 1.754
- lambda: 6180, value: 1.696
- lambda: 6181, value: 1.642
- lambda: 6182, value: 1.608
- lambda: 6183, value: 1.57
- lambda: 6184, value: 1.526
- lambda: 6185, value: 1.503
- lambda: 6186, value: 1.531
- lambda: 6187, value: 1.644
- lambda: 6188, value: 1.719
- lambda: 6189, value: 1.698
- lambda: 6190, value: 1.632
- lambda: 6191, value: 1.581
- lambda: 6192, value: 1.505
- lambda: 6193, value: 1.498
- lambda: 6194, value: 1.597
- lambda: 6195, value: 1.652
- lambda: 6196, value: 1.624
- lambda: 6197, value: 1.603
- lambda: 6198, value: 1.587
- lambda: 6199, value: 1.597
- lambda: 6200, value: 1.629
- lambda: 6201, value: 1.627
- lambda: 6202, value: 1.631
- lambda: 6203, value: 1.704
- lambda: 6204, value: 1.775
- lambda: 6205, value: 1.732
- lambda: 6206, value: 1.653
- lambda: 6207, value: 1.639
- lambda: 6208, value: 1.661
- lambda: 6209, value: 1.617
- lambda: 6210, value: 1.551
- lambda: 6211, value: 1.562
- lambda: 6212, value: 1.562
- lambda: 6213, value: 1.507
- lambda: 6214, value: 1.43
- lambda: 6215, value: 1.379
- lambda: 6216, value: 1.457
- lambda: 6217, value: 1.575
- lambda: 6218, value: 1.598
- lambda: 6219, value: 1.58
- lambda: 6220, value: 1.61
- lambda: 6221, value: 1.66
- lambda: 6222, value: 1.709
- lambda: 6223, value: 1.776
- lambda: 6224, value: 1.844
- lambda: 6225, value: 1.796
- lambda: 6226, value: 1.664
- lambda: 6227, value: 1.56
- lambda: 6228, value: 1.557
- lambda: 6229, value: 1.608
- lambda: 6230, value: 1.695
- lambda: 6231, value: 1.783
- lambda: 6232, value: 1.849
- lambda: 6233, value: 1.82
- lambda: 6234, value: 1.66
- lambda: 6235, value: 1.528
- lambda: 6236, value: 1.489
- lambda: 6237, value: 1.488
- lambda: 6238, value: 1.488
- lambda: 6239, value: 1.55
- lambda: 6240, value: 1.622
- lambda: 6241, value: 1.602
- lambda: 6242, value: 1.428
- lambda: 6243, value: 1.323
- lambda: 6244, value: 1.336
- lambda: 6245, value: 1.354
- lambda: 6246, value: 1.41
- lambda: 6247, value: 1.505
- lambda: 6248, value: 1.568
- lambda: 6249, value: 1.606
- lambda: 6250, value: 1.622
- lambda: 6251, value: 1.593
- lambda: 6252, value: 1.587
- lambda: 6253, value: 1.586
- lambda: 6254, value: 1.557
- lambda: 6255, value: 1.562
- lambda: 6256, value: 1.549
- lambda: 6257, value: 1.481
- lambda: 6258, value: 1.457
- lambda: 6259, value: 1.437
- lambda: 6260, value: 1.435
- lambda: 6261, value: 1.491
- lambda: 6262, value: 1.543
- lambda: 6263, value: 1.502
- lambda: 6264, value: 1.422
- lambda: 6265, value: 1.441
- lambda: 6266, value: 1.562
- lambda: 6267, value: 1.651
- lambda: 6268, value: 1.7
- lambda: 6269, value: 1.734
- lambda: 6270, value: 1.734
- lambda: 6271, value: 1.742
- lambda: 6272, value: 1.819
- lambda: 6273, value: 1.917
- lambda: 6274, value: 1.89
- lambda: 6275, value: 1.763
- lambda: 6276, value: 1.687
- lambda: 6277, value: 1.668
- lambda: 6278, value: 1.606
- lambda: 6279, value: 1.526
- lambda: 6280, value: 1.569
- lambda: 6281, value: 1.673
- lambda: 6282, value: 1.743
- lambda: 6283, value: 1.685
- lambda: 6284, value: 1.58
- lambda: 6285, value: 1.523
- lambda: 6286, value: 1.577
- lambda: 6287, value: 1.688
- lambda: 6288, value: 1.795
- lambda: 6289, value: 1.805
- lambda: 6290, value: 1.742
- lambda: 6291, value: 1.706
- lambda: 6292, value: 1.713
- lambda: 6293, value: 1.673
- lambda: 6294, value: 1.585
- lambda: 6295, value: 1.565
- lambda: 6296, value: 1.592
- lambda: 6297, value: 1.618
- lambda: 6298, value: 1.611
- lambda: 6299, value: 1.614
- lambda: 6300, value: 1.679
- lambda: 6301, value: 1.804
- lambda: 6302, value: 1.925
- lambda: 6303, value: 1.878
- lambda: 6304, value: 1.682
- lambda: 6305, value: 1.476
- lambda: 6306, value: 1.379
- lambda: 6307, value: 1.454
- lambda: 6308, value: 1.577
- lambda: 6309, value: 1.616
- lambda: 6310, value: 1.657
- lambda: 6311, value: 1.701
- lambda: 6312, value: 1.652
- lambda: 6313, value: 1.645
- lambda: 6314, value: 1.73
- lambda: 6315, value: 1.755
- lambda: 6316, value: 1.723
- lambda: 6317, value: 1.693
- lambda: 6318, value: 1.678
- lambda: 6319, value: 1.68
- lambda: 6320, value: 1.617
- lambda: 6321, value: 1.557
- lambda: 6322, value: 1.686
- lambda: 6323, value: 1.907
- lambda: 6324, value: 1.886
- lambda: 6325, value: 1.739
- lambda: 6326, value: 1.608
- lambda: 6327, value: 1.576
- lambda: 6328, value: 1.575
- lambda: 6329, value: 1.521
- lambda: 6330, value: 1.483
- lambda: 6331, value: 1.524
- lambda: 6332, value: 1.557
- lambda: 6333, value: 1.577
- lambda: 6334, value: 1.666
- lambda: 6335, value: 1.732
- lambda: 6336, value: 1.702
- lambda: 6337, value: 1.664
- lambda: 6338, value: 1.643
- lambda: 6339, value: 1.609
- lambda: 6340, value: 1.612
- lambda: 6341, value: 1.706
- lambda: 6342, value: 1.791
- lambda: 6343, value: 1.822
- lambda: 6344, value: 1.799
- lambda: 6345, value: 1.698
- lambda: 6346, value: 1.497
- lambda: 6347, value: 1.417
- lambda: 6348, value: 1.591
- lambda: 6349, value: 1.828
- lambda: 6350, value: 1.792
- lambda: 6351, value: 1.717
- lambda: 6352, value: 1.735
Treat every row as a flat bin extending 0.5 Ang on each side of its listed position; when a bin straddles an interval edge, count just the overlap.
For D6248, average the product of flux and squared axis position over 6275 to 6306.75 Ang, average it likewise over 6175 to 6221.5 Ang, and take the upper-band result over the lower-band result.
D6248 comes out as 1.06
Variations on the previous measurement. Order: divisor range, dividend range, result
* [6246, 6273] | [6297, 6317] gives 1.07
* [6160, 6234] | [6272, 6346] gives 1.06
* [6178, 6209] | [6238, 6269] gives 0.95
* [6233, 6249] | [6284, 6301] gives 1.12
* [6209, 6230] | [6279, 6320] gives 1.06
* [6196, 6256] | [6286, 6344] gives 1.07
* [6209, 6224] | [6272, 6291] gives 1.10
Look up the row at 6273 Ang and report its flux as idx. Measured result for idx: 1.917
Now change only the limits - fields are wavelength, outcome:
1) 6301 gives 1.804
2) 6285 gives 1.523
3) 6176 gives 1.561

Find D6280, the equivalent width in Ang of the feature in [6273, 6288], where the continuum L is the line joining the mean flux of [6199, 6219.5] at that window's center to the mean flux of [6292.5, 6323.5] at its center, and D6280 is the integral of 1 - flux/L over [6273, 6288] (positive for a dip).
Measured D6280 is -0.3 Ang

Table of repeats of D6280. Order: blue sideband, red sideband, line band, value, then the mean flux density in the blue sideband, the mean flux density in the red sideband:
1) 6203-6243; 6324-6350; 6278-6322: -0.5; 1.61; 1.65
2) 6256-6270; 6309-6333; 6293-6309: -0.2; 1.54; 1.66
